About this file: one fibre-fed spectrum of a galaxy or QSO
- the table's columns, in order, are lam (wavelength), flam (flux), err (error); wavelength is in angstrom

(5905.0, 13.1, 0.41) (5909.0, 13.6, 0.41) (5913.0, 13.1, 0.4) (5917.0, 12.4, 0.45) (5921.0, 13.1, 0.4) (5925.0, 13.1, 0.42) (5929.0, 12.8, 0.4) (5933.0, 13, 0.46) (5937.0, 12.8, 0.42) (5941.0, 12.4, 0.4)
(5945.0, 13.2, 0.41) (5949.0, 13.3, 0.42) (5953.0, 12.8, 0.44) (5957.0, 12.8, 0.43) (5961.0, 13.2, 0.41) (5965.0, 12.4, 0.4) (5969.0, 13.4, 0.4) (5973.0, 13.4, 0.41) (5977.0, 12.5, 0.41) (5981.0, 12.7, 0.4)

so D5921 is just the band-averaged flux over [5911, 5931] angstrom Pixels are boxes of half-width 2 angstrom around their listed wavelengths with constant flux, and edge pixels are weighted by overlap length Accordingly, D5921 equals 12.9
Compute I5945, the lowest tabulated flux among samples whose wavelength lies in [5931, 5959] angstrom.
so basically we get 12.4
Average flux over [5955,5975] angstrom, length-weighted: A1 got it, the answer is 13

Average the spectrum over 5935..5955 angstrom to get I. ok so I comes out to 12.9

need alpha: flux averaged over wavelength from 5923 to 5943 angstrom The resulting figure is 12.8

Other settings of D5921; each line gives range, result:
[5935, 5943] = 12.6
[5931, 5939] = 12.9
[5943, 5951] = 13.2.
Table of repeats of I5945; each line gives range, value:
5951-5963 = 12.8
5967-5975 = 13.4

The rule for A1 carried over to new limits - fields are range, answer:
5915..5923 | 12.8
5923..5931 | 12.9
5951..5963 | 12.9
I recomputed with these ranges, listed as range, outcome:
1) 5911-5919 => 12.8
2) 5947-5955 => 13.1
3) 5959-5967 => 12.8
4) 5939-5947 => 12.8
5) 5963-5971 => 12.9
